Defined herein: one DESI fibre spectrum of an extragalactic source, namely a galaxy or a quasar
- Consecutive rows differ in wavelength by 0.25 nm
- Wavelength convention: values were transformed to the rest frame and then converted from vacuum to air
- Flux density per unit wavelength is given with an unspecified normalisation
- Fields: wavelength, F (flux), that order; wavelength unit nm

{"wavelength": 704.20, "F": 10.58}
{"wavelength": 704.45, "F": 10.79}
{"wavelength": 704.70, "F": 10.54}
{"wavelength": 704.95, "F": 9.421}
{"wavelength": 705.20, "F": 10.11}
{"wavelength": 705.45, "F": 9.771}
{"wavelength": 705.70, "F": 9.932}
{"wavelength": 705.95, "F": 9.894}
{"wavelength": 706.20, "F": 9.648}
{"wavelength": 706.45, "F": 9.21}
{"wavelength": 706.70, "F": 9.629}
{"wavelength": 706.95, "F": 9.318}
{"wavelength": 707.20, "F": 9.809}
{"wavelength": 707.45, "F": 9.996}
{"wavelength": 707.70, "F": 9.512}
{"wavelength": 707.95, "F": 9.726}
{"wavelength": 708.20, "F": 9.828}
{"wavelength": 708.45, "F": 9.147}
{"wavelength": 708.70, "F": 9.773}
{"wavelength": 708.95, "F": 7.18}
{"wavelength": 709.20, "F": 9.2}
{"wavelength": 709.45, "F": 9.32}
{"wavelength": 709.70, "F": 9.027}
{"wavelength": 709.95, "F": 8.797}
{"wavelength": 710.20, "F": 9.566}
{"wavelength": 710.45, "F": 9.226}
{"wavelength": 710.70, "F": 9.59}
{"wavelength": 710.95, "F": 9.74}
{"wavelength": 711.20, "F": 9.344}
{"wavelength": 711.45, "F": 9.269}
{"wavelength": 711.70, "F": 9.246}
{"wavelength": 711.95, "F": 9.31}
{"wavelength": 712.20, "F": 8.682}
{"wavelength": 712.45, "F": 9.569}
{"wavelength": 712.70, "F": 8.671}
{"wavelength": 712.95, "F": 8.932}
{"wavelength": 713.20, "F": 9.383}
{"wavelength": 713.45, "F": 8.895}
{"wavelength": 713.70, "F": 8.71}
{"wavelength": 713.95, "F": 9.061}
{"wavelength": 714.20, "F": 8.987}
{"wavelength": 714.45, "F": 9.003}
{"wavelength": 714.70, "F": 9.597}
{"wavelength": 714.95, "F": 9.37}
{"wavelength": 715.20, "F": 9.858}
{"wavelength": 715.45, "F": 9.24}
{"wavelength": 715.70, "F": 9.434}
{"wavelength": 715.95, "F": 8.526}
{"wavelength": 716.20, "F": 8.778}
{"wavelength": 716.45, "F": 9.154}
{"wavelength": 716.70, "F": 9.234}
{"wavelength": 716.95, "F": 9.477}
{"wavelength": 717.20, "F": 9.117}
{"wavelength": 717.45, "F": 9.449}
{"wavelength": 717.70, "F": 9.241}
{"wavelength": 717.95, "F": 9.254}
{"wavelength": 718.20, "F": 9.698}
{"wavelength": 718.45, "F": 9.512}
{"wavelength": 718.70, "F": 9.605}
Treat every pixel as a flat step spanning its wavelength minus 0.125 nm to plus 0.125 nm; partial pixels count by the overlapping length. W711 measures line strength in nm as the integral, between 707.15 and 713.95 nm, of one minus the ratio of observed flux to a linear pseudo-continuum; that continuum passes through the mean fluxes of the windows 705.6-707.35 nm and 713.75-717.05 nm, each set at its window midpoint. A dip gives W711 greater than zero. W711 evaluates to 0.15 nm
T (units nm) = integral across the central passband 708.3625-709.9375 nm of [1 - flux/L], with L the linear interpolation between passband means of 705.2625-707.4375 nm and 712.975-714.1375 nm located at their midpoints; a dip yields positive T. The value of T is 0.08 nm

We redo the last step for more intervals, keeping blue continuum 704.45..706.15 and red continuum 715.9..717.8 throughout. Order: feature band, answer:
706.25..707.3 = 0.04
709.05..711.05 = 0.08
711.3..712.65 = 0.04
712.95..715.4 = 0.04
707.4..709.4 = 0.10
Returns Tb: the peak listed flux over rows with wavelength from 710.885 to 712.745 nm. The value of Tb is 9.74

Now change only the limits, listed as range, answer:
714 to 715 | 9.597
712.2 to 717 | 9.858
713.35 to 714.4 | 9.061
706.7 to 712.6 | 9.996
